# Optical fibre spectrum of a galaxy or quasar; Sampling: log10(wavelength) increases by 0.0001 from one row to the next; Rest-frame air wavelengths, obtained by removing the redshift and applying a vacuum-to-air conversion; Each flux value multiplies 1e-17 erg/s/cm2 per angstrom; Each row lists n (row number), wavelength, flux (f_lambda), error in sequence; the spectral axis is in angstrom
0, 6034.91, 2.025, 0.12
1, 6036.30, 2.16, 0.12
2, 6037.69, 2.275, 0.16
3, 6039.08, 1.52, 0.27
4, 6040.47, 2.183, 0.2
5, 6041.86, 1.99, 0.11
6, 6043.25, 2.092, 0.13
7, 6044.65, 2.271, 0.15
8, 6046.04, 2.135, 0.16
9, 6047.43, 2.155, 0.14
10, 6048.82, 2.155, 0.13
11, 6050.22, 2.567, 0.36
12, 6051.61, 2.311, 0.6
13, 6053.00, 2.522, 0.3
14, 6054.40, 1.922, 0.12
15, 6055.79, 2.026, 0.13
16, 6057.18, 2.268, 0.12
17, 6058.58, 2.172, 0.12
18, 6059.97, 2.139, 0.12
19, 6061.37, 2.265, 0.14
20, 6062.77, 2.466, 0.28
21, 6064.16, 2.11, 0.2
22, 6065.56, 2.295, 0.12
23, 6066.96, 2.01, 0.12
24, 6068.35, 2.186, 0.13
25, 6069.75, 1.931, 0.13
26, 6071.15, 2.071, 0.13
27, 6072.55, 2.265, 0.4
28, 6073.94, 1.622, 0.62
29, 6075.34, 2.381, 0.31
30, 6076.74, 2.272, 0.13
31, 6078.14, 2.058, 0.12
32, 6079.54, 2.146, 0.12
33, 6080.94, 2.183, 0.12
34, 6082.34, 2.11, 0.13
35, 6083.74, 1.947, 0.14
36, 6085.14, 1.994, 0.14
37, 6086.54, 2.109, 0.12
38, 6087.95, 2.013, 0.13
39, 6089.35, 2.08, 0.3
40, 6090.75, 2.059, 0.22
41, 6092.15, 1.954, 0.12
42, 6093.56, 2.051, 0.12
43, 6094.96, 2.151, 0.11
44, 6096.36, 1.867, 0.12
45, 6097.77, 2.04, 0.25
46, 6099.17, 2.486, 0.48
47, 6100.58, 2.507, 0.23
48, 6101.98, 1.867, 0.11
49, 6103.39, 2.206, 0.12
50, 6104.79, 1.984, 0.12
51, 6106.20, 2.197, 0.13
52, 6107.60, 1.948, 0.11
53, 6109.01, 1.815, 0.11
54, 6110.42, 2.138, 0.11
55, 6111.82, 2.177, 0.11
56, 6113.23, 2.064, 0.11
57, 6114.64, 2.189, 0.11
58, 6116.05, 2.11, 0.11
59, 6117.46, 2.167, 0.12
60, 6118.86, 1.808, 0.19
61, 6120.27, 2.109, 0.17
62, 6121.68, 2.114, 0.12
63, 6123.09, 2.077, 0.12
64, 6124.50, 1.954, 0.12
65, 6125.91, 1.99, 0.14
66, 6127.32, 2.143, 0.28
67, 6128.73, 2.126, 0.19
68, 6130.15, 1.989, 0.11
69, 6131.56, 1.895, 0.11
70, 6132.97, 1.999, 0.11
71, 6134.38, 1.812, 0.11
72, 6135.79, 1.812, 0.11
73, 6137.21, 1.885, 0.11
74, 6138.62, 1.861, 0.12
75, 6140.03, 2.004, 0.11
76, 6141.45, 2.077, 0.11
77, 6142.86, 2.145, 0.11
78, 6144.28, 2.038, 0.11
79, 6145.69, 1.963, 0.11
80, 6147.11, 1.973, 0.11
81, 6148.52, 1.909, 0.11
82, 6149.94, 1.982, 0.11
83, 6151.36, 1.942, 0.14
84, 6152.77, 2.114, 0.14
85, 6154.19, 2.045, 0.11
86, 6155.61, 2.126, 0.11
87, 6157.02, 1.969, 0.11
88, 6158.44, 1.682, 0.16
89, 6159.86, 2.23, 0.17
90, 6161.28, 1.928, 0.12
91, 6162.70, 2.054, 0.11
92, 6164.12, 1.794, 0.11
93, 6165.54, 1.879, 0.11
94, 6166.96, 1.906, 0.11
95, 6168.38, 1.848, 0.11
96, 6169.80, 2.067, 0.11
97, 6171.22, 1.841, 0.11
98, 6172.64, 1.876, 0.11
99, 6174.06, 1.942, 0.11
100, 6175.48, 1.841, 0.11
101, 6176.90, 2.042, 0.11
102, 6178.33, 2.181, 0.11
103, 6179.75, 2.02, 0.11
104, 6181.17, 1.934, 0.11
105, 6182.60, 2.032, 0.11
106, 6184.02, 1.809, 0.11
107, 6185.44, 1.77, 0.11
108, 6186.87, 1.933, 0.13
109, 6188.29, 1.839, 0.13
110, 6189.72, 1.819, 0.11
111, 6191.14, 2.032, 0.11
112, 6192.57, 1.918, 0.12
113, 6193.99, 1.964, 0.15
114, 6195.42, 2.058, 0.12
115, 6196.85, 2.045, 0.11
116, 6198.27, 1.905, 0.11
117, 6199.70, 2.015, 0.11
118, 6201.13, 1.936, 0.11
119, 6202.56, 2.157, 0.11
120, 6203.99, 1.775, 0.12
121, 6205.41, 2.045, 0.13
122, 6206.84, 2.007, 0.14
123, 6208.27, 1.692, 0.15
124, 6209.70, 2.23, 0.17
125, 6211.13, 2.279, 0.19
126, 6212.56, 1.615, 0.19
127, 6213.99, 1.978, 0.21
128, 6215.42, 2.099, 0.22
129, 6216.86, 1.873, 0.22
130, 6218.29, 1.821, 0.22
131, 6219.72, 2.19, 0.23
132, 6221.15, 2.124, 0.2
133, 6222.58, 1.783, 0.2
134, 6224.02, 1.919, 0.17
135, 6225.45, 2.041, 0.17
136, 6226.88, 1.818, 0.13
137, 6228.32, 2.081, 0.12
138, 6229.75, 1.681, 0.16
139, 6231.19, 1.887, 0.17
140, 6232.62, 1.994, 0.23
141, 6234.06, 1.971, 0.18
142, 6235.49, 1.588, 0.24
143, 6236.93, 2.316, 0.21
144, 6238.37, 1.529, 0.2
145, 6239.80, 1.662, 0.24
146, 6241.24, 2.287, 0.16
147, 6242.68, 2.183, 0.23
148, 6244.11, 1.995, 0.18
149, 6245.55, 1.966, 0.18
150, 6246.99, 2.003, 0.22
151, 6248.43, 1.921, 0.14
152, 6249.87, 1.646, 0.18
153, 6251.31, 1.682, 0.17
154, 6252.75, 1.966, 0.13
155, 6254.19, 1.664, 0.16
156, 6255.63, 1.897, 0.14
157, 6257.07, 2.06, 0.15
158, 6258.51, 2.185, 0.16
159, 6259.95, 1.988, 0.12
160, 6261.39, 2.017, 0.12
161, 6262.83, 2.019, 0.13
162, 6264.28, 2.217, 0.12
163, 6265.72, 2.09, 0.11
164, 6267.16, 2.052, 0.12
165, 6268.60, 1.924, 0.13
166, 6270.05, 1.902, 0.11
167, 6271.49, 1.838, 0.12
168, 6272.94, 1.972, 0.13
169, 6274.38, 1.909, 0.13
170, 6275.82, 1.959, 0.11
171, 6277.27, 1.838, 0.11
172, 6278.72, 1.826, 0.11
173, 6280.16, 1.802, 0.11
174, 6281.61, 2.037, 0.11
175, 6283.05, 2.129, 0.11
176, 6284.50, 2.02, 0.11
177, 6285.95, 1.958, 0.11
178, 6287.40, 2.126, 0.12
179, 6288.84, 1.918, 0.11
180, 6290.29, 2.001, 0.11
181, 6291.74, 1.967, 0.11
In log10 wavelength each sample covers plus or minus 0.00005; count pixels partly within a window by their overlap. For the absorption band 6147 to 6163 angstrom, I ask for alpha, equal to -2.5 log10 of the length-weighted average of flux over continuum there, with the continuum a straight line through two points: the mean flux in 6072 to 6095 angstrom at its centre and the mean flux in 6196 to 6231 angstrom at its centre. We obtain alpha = 0.01 mag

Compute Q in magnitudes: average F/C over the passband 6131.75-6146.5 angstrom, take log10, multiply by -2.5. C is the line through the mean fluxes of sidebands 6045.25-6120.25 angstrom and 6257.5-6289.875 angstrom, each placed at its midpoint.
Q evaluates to 0.07 mag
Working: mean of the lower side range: 2.13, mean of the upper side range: 1.99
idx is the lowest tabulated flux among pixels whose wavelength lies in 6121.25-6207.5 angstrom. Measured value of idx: 1.682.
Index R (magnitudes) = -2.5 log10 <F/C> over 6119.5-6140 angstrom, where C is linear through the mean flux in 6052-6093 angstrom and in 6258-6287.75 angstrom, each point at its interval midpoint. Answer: 0.05 mag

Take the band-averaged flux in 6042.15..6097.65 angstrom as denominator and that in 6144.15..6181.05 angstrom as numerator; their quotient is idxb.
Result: 0.9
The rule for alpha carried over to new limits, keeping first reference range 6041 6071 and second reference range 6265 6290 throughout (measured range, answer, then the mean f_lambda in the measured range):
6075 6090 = 0.03 mag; 2.11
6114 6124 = 0.02 mag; 2.08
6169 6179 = 0.05 mag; 1.97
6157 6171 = 0.08 mag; 1.93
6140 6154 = 0.04 mag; 2.02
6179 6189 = 0.08 mag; 1.91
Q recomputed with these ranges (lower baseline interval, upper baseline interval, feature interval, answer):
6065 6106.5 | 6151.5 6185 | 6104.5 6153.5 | 0.01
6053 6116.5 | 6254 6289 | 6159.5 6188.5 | 0.06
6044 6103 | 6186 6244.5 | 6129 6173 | 0.04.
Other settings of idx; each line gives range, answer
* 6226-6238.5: 1.529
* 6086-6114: 1.815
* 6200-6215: 1.615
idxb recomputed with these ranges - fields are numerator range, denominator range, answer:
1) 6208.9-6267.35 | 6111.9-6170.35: 0.98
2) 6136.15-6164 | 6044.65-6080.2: 0.91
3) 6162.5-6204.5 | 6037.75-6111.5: 0.91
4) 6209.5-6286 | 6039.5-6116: 0.92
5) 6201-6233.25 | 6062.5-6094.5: 0.93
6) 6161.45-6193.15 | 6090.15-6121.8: 0.92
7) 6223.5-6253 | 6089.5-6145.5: 0.93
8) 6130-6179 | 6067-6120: 0.94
